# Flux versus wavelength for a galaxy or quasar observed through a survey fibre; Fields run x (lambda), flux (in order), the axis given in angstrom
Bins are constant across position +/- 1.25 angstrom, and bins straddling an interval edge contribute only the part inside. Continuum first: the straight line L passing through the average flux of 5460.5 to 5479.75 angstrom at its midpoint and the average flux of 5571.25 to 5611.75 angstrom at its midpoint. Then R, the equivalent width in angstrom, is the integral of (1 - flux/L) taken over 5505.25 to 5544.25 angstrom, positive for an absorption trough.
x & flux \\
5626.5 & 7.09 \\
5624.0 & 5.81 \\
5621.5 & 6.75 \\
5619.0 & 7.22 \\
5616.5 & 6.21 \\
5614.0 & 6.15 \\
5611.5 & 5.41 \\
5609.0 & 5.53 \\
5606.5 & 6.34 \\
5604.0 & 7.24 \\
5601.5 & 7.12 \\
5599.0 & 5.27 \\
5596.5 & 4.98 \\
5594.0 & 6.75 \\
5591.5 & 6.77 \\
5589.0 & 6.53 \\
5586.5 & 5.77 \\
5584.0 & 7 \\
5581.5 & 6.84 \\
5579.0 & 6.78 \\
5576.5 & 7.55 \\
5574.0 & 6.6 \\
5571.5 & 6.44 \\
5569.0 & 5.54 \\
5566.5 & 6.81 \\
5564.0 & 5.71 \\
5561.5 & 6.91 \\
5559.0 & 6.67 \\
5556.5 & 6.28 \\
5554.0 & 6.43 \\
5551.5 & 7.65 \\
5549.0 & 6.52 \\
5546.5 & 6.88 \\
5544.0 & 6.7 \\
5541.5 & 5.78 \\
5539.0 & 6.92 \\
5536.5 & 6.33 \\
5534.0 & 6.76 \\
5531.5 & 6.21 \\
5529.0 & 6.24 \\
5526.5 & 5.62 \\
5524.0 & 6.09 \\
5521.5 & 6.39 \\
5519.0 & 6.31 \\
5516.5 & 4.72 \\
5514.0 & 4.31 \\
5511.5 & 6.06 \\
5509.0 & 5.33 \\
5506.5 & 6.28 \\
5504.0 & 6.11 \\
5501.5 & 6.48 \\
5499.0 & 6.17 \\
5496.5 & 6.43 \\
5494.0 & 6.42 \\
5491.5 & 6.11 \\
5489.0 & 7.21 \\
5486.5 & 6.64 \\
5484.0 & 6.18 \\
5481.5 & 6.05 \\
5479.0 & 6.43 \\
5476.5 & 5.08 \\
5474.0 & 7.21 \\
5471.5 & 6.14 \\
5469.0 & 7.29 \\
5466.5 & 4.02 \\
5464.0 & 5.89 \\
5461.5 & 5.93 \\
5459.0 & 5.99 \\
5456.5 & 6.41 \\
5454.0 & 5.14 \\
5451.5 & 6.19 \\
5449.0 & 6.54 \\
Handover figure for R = 1.3 angstrom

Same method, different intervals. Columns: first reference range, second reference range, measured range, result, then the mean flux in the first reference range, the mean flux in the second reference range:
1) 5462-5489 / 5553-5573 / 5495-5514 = 0.62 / 6.14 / 6.35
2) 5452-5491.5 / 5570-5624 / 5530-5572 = -1.30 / 6.11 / 6.42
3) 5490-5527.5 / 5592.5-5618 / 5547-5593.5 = -4.28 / 5.93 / 6.12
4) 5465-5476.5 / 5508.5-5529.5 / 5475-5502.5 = -1.86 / 6.04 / 5.67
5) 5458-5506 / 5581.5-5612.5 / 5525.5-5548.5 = -0.62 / 6.2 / 6.26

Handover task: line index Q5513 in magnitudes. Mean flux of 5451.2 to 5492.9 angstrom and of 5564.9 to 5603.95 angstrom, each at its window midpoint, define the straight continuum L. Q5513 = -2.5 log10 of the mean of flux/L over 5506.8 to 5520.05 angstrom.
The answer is 0.16 mag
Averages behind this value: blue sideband 6.11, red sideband 6.47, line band 5.4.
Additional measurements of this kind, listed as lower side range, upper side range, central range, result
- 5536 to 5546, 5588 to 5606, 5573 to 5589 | -0.06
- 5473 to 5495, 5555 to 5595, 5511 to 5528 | 0.14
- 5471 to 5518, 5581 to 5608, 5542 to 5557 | -0.08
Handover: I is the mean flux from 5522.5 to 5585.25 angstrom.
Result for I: 6.53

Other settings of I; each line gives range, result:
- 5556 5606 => 6.48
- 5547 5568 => 6.62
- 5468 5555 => 6.27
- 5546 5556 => 6.83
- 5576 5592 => 6.71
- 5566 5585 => 6.69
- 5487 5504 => 6.45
